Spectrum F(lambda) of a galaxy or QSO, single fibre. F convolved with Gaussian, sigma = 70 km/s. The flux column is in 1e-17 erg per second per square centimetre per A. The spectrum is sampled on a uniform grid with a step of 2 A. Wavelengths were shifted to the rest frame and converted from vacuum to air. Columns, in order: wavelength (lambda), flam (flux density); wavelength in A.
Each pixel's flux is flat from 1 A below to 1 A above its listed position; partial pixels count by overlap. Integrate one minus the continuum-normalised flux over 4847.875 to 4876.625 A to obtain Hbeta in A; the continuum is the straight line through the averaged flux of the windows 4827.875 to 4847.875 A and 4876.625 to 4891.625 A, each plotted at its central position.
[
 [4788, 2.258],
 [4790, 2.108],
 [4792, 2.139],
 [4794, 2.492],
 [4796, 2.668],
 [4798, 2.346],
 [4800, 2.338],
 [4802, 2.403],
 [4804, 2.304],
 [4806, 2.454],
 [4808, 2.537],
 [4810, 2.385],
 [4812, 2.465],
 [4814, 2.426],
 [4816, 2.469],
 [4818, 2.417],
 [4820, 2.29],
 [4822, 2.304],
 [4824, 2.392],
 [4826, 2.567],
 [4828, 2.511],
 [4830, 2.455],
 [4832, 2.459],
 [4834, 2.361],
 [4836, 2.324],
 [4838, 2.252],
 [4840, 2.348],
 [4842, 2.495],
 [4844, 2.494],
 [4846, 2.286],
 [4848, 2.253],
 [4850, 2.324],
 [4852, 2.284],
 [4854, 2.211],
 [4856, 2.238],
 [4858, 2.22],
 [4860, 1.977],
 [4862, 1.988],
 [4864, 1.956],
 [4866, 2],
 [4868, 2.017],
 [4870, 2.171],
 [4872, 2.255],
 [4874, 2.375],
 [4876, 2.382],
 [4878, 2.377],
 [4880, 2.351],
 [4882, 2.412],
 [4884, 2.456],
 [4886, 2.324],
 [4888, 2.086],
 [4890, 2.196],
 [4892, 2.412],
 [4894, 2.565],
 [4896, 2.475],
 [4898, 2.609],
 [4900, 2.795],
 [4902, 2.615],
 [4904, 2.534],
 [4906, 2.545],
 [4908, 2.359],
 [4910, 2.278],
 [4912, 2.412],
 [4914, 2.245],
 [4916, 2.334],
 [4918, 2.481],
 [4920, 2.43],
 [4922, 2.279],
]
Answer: 2.2 A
